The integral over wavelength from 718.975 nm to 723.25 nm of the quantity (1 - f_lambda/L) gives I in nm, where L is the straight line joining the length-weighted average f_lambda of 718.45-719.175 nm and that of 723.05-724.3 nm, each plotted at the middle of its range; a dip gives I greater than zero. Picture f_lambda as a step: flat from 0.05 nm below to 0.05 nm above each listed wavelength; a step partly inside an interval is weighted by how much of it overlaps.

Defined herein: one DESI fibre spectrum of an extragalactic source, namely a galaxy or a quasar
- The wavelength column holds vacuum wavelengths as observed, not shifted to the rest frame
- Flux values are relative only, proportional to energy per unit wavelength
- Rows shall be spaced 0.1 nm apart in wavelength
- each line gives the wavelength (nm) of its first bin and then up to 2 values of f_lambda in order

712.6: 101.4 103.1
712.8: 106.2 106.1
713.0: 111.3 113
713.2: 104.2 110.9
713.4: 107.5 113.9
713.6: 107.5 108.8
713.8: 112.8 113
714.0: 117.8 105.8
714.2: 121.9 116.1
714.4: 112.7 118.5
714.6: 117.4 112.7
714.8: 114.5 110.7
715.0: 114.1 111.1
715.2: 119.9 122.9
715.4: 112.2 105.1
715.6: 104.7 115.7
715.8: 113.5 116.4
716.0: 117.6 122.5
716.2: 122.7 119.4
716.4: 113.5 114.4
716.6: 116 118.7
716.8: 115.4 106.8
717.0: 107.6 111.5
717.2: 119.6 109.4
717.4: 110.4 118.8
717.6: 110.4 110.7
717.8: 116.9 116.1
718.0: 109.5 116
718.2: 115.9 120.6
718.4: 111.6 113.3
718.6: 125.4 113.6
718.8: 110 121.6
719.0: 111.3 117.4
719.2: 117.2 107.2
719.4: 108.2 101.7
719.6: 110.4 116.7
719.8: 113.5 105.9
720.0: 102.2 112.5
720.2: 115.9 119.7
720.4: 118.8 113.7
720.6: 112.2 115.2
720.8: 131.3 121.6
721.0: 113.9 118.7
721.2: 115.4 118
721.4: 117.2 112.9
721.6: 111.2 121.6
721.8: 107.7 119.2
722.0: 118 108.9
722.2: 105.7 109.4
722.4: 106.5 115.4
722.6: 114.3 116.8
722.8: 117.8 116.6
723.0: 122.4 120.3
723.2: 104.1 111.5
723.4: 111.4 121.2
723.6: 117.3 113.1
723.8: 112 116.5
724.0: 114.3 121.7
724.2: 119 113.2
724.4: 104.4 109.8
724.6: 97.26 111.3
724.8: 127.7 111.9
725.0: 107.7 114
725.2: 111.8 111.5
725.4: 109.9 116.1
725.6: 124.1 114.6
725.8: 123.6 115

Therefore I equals 0.06 nm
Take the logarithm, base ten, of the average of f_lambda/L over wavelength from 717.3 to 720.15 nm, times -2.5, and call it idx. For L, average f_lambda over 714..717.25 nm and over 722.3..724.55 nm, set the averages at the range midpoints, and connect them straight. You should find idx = 0.02 mag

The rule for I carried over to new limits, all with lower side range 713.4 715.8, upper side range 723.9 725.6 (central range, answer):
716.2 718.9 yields -0.031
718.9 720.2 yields 0.025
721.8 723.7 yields -0.016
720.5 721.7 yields -0.042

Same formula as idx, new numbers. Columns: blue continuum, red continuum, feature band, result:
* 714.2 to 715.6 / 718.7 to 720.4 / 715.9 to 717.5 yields -0.02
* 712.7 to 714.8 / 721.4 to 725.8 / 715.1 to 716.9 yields -0.03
